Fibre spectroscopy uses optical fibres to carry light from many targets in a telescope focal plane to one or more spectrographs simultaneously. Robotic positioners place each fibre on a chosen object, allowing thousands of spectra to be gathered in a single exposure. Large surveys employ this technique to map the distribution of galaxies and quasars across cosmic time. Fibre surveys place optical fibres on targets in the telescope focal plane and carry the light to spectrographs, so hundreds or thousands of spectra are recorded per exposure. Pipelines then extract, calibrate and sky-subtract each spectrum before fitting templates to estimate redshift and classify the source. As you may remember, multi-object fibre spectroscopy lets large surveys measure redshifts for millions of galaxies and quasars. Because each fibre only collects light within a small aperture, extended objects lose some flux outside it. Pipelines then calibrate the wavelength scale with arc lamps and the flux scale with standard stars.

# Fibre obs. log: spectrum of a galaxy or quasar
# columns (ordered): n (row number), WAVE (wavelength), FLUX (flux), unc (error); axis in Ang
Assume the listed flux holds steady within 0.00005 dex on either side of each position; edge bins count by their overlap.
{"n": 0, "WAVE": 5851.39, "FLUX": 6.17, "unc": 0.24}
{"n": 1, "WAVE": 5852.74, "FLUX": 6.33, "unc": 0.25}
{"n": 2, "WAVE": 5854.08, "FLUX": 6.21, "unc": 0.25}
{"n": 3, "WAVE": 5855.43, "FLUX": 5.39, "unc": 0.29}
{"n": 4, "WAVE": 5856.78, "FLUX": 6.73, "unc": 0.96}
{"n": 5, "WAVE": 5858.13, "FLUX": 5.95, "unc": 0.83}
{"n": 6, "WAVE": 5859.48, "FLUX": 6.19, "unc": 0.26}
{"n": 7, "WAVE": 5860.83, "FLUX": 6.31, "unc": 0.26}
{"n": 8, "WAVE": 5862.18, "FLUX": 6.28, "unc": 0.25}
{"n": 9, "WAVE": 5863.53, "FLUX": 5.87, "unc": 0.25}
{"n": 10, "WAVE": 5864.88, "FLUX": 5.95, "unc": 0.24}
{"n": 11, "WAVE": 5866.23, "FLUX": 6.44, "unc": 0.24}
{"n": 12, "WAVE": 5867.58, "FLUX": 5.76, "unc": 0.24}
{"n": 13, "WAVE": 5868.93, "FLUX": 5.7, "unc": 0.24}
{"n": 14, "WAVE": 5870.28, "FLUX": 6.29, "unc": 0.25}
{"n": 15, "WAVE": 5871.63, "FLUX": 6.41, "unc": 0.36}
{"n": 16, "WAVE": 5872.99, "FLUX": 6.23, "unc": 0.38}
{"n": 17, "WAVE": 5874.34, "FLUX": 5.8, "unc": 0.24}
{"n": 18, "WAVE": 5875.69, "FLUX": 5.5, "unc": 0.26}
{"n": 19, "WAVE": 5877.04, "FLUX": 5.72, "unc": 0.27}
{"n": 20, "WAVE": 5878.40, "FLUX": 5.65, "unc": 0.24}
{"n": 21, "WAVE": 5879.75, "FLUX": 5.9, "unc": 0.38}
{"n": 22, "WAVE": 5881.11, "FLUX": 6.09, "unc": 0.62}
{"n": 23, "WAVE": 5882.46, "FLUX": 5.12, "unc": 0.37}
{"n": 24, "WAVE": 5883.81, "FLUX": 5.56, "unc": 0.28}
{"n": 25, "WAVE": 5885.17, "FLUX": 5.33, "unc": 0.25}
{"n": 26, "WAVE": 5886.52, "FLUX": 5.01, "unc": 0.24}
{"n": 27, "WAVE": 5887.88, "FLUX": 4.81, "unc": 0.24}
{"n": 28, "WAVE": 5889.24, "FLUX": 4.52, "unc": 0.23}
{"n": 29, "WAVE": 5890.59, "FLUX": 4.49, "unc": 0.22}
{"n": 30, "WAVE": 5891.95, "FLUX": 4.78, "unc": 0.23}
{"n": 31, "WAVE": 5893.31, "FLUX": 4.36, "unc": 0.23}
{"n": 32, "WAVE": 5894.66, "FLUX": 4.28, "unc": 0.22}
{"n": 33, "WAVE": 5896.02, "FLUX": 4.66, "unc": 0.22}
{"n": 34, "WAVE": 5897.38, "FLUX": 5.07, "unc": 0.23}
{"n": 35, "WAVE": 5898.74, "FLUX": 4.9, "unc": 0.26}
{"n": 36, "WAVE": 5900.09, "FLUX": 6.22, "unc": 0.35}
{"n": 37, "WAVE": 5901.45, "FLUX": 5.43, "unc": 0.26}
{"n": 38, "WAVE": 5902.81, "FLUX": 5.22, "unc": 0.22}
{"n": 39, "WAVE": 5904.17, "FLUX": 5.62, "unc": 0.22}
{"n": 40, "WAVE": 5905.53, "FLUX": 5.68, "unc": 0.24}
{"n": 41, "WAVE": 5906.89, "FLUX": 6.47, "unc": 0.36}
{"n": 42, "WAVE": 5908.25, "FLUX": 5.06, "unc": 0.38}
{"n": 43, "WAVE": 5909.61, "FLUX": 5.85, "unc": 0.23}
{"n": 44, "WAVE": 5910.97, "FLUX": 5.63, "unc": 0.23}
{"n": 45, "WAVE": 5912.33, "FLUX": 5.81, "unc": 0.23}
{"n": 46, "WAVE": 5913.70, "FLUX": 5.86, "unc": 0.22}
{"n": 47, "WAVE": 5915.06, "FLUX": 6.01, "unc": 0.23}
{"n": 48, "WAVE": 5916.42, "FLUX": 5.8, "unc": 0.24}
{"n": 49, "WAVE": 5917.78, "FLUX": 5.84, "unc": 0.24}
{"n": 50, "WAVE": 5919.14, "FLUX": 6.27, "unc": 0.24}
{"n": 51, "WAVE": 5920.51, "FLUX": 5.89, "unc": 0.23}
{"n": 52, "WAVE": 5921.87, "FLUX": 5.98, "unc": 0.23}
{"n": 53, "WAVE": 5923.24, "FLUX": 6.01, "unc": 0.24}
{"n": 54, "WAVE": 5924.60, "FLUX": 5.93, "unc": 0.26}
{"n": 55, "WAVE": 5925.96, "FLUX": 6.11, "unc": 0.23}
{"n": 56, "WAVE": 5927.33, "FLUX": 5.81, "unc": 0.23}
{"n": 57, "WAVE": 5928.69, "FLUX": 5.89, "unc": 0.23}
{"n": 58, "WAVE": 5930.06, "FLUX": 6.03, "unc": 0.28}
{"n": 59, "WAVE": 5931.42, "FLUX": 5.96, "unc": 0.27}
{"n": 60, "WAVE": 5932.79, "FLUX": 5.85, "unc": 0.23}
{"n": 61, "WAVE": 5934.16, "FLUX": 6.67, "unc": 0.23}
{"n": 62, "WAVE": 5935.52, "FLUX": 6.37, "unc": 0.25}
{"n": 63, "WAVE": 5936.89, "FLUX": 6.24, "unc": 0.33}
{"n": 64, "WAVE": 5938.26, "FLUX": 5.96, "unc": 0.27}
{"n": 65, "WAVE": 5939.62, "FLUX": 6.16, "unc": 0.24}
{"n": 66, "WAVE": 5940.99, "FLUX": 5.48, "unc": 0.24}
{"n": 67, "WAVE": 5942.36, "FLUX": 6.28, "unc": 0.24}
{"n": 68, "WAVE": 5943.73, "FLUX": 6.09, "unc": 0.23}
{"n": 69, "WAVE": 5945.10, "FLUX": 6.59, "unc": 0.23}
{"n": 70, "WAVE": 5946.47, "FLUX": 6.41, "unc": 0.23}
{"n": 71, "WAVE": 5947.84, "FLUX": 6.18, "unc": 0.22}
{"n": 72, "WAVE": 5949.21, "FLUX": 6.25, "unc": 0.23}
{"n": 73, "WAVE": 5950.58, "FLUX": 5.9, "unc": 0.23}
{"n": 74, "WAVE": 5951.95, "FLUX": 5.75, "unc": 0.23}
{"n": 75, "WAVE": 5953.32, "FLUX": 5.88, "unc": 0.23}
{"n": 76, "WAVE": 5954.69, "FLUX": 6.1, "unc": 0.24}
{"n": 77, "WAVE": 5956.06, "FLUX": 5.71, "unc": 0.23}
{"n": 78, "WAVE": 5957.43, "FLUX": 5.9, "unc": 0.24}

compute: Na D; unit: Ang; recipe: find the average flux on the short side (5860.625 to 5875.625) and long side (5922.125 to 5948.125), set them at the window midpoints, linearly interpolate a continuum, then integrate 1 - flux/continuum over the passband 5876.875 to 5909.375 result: 4.4 Ang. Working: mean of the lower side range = 6.06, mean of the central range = 5.25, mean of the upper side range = 6.1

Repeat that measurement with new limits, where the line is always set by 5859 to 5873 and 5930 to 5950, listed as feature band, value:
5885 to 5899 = 3.2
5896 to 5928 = 2.2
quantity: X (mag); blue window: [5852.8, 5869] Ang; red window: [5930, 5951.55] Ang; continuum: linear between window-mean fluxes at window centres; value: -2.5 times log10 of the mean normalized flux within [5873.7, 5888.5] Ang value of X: 0.11 mag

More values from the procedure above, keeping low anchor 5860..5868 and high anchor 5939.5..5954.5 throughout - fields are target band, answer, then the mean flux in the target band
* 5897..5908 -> 0.10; 5.57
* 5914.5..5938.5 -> 0.01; 6.04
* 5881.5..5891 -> 0.21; 5.03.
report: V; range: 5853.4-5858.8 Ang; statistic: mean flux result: 6.07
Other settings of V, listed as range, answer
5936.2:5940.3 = 6.12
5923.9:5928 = 5.96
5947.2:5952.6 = 6.02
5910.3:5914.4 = 5.76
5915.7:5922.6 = 5.95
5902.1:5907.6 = 5.74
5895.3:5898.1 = 4.85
